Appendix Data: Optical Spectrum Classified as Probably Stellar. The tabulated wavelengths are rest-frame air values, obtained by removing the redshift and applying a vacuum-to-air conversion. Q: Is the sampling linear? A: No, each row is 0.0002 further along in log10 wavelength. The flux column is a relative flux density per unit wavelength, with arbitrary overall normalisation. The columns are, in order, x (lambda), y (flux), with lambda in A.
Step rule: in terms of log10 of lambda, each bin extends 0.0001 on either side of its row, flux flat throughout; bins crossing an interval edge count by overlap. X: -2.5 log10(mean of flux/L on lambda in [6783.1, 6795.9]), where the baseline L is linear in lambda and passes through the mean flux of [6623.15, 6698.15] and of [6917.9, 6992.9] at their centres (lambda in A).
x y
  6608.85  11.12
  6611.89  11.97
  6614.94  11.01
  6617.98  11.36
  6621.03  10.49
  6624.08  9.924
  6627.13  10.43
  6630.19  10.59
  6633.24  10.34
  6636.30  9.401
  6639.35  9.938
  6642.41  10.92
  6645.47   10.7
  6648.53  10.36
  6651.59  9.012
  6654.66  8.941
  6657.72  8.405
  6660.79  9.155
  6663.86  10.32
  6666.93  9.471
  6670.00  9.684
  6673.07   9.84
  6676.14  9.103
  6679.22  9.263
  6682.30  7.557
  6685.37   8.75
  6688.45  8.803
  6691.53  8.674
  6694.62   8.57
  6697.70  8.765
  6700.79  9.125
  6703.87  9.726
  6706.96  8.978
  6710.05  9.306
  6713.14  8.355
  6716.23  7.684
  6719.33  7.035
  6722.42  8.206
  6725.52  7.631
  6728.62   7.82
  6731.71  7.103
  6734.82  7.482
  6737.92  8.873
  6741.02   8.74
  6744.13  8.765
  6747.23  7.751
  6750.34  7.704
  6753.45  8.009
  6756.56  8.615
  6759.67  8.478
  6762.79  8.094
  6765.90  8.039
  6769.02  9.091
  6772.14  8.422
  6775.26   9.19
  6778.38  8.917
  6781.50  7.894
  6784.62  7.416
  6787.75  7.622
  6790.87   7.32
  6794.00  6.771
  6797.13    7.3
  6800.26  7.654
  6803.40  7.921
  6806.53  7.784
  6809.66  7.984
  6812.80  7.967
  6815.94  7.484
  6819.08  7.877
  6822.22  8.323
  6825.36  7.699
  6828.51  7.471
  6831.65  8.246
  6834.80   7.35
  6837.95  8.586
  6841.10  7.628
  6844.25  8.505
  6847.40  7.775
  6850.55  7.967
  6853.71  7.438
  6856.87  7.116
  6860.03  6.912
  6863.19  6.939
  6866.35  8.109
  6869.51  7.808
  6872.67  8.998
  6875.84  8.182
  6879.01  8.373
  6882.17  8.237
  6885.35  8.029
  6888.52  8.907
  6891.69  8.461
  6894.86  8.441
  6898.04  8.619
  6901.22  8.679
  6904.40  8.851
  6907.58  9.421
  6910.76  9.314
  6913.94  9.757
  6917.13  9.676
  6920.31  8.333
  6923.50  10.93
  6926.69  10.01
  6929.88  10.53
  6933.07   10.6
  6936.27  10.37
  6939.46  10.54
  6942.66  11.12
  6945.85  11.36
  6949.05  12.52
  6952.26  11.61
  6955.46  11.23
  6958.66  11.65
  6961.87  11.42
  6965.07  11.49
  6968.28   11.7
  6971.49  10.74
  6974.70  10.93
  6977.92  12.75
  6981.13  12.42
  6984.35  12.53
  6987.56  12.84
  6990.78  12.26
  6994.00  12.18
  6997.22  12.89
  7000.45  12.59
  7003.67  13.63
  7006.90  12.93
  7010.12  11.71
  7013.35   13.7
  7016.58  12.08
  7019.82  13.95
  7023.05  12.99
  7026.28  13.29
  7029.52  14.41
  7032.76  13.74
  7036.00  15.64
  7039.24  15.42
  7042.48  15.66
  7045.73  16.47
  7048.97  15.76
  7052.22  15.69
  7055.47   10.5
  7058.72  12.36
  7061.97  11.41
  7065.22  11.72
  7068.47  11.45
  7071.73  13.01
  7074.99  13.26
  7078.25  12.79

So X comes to 0.37 mag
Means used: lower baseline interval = 9.48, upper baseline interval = 11.3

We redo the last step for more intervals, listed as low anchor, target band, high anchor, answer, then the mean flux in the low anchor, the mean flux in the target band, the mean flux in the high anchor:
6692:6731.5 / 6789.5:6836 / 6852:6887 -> 0.05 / 8.39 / 7.68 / 7.83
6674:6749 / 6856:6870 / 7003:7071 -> 0.42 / 8.43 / 7.36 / 13.5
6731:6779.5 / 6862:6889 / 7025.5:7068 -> 0.29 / 8.34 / 8.16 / 13.9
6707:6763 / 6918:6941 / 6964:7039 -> 0.14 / 8.12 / 10.2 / 12.8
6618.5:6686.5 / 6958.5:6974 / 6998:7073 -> 0.13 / 9.69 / 11.4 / 13.5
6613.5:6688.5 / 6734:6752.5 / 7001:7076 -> 0.28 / 9.77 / 8.24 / 13.5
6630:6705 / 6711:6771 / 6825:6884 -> 0.09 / 9.39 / 8.09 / 7.86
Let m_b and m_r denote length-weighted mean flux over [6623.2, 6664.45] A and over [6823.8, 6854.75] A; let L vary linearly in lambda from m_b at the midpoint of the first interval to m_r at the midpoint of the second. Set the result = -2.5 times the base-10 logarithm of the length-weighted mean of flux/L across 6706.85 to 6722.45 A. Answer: 0.12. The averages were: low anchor 9.88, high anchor 7.87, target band 8.2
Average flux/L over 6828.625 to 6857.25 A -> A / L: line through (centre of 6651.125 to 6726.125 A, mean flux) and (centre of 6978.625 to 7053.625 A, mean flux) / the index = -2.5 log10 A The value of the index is 0.376 mag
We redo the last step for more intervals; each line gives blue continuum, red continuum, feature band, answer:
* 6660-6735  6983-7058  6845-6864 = 0.433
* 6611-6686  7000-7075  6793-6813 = 0.428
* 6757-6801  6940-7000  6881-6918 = 0.180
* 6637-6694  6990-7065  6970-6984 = 0.101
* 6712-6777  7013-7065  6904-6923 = 0.219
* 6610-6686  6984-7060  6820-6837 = 0.431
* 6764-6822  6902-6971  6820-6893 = 0.145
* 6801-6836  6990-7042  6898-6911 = 0.144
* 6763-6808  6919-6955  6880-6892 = 0.169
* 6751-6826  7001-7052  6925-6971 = 0.089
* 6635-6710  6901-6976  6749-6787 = 0.175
